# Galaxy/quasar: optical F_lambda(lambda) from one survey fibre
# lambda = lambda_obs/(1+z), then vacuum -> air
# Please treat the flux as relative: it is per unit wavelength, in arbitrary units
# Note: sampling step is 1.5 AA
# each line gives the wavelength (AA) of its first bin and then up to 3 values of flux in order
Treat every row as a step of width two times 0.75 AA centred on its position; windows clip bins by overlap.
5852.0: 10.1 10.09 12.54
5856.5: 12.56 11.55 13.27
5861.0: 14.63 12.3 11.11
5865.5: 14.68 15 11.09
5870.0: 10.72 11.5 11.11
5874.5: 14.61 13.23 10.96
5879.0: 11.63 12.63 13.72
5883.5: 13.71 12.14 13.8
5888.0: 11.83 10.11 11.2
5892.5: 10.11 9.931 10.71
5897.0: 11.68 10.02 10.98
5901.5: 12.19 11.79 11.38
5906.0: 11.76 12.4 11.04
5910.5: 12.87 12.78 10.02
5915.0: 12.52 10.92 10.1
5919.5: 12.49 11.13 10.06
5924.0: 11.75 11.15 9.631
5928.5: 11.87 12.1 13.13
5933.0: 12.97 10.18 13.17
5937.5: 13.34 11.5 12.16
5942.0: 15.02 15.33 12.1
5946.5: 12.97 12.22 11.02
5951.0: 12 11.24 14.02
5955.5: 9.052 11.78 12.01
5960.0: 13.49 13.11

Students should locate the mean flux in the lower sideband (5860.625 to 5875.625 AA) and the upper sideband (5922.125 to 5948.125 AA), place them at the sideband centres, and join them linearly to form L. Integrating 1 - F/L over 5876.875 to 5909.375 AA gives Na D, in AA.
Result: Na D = 2.3 AA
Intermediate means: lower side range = 12.6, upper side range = 12.3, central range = 11.6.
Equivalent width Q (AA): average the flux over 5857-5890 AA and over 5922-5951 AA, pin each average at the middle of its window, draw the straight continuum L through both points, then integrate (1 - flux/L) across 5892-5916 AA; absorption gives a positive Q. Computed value 1.9 AA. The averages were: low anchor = 12.5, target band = 11.4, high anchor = 12.2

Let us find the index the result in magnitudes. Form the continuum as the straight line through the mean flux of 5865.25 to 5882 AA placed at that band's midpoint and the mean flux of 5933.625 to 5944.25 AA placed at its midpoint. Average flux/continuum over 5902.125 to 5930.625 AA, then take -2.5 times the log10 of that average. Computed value 0.12 mag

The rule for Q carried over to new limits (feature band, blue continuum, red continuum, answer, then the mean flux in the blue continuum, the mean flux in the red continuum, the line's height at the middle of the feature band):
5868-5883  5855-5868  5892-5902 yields -0.02 AA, 13.1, 10.8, 12.2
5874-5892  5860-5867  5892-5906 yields -0.45 AA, 13.4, 11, 12.1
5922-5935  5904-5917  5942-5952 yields 0.83 AA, 11.8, 12.8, 12.3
